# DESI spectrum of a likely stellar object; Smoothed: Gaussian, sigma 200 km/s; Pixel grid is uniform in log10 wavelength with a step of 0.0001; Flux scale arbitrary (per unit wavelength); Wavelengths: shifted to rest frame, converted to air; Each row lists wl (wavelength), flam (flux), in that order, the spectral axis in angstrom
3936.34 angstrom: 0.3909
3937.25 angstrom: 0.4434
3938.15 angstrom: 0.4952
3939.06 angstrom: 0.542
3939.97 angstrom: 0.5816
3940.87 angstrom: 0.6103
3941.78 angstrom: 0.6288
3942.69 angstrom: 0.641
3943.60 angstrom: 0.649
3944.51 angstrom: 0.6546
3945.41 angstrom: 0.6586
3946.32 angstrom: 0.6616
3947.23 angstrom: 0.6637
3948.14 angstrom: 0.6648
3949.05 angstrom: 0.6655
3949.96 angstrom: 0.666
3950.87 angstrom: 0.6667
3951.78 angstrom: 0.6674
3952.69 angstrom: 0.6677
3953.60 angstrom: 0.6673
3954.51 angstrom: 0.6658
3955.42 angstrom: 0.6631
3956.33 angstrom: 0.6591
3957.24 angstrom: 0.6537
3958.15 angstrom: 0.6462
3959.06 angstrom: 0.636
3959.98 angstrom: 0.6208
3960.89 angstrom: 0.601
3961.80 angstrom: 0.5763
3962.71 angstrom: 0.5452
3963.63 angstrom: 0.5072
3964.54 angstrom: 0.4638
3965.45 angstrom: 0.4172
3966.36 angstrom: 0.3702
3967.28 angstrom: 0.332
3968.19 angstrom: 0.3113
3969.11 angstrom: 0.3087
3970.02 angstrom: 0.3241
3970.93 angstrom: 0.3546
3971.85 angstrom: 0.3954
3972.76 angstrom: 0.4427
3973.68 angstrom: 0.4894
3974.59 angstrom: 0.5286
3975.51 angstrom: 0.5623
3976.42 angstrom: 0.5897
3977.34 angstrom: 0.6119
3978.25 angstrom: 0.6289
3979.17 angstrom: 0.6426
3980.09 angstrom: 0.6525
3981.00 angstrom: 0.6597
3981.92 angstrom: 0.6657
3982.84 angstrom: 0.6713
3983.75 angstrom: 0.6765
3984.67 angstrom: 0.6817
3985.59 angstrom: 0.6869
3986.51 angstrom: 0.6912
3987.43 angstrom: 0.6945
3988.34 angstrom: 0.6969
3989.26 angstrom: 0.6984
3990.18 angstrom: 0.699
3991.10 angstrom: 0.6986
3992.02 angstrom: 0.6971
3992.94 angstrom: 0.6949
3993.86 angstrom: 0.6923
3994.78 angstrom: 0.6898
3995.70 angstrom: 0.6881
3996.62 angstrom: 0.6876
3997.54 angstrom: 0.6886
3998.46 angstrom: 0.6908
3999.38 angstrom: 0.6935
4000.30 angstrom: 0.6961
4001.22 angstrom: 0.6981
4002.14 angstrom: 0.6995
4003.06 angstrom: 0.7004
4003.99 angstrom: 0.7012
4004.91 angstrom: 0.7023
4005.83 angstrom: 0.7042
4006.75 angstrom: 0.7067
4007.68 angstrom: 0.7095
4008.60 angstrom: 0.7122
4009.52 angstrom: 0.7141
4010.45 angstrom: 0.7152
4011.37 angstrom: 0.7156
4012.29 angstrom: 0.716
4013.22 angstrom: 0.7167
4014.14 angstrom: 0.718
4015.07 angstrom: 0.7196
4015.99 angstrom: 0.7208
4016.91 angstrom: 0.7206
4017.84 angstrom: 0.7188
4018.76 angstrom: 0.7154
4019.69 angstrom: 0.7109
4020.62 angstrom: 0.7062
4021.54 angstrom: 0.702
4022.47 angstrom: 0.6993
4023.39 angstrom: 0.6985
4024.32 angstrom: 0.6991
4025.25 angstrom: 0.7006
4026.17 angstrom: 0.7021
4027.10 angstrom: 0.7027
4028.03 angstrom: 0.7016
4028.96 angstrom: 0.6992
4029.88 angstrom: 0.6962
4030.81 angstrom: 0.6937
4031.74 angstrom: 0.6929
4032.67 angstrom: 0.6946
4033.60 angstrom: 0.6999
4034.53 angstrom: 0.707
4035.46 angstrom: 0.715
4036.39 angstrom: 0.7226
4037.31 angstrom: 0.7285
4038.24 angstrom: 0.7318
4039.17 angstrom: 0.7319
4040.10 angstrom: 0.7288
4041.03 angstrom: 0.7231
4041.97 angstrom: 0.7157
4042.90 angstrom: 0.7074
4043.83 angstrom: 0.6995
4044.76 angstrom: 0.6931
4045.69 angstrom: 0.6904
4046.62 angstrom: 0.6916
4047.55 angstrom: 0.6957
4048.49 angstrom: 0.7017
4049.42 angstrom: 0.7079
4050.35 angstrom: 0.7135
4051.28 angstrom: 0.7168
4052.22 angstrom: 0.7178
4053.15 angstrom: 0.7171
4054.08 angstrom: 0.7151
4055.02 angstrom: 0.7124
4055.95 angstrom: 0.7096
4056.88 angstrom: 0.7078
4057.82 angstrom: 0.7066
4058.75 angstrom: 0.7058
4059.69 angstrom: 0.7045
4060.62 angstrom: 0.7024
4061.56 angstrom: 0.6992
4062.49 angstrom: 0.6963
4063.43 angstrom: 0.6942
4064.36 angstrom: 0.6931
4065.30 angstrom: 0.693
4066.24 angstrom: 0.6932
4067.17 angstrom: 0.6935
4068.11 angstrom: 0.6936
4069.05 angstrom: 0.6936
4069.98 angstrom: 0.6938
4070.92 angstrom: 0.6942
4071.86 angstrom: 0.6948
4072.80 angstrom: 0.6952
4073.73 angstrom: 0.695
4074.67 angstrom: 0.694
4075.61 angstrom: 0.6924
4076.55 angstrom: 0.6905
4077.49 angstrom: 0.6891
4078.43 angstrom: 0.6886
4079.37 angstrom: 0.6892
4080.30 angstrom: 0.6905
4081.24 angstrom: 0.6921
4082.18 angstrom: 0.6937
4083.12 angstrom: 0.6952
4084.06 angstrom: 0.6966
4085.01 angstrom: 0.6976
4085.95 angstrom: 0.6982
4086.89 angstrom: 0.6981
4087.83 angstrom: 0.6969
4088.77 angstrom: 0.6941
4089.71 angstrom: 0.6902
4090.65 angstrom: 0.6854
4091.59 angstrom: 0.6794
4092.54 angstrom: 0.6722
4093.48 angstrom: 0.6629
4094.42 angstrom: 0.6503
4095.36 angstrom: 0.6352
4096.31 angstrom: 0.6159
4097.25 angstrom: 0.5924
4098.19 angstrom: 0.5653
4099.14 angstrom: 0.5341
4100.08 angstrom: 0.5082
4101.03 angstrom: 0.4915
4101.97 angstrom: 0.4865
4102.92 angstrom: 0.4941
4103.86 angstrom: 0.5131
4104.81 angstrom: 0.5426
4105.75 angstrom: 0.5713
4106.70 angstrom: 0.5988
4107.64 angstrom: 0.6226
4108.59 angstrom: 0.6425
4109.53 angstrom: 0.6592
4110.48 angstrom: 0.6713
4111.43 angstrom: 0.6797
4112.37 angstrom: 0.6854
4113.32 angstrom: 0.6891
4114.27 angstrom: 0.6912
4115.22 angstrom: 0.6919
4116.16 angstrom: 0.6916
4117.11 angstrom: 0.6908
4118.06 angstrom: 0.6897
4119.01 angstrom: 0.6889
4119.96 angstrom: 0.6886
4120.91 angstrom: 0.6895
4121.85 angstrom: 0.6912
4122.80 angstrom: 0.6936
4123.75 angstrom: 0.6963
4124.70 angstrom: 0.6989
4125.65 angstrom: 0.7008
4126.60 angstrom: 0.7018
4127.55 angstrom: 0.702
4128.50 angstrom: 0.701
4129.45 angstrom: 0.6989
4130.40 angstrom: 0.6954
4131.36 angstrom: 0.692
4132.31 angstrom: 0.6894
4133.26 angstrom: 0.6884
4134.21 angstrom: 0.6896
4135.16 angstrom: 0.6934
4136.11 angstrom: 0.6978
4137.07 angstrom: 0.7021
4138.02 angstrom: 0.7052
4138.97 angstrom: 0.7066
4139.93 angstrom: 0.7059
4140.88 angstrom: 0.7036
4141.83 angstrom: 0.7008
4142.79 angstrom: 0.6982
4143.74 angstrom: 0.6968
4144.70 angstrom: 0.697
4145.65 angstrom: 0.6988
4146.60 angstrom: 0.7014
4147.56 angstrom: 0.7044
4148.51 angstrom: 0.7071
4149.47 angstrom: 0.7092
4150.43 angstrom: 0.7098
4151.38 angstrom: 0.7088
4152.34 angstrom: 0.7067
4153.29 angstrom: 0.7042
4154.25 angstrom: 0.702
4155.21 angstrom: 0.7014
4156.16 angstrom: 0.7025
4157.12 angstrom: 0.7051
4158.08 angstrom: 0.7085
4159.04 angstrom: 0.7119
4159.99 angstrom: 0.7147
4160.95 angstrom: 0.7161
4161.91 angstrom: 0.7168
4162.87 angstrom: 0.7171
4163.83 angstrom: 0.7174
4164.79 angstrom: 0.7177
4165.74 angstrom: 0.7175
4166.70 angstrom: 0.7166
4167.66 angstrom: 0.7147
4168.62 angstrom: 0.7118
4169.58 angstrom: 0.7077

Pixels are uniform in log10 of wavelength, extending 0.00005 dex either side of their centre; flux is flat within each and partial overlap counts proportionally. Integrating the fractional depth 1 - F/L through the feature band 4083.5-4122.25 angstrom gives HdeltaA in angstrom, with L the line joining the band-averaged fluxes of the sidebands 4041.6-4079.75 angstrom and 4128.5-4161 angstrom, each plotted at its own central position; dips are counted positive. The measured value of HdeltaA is 3.4 angstrom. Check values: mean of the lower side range 0.7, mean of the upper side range 0.702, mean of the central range 0.64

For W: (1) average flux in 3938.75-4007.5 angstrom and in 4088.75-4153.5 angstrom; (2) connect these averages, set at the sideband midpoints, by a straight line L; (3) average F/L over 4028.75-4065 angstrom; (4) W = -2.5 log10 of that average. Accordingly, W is -0.11 mag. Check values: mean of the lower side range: 0.617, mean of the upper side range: 0.664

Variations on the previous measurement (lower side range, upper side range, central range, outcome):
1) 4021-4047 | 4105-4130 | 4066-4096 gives 0.00 mag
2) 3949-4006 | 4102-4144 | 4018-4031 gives -0.12 mag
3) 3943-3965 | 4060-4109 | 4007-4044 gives -0.11 mag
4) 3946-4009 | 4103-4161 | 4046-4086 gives -0.07 mag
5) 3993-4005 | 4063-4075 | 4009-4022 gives -0.03 mag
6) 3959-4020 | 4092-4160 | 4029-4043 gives -0.12 mag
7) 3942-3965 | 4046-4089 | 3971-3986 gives 0.10 mag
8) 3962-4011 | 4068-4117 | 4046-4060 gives -0.12 mag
